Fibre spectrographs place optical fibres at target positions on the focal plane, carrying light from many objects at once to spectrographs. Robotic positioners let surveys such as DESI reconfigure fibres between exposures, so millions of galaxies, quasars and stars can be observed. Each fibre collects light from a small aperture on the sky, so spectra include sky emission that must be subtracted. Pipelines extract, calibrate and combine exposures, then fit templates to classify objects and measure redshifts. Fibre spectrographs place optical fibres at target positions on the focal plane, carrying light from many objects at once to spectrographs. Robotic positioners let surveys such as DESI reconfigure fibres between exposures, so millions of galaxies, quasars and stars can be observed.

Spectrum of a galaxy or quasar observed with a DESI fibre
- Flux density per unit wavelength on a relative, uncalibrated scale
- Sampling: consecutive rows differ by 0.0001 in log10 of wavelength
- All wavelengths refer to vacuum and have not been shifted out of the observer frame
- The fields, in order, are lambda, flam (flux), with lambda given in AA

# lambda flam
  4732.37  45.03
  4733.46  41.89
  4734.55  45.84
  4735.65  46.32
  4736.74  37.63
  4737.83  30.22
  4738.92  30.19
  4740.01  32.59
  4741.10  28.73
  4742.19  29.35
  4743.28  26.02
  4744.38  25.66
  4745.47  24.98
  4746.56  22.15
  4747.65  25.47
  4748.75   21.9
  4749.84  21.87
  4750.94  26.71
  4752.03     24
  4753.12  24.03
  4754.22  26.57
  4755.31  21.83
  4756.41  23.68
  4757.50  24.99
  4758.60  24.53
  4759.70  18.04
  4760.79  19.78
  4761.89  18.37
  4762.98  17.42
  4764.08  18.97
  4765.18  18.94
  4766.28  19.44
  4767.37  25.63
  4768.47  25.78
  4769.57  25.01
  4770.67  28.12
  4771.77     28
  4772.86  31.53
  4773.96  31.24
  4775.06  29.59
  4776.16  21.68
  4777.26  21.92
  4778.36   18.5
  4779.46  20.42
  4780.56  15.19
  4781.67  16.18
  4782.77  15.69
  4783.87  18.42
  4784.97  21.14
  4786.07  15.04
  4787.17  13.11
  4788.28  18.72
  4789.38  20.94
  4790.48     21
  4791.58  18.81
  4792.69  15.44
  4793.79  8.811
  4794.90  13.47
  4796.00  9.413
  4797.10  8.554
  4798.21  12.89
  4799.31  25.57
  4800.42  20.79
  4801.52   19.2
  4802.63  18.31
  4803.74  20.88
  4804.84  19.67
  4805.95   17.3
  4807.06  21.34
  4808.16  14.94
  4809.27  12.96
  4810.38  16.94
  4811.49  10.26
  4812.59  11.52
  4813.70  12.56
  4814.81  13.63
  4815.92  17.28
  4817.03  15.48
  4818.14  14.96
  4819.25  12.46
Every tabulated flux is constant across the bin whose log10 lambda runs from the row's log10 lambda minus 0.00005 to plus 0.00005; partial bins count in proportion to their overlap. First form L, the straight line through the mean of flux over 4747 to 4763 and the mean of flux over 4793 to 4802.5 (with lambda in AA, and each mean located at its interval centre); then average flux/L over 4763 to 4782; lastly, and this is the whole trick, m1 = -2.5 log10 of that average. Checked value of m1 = -0.18 mag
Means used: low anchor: 22.8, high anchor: 15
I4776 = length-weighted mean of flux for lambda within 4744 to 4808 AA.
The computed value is 20.7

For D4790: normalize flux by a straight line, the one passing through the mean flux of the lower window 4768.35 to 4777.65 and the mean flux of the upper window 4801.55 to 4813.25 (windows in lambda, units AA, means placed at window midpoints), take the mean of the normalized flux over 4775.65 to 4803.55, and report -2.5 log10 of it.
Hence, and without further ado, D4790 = 0.257 mag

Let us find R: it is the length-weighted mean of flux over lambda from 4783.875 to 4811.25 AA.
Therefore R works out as 16.8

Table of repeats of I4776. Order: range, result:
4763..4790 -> 21.5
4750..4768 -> 22.1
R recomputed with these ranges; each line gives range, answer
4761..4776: 24.3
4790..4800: 14.9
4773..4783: 21.7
